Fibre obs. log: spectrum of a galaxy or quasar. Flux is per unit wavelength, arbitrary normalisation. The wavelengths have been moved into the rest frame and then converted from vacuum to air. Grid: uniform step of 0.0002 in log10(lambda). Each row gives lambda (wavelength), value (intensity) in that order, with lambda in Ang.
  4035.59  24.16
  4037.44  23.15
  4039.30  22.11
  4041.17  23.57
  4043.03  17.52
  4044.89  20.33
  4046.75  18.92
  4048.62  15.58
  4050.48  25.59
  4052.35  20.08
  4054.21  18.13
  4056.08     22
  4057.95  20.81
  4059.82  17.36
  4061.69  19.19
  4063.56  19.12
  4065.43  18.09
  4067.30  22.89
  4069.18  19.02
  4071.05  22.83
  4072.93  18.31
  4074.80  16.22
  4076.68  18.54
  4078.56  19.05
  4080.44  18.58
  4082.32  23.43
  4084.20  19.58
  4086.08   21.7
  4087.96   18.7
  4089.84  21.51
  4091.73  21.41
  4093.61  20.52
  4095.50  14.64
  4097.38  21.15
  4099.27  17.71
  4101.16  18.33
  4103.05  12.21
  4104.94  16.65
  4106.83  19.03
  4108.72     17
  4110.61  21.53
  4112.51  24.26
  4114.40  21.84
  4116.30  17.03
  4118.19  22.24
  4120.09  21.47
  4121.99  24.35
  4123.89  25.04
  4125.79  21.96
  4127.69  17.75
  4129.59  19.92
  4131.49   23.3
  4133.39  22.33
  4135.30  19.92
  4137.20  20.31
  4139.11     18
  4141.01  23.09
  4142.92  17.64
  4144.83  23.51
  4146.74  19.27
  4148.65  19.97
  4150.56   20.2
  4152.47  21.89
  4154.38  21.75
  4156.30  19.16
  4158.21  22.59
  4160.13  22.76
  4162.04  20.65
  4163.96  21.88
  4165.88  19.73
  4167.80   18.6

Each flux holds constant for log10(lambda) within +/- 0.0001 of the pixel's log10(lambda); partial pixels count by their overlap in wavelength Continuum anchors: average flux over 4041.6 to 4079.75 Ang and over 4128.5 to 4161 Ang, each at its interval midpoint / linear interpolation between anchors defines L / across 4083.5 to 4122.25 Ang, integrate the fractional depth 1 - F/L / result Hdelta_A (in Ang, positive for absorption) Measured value 1.2 Ang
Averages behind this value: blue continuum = 19.5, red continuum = 20.9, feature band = 19.6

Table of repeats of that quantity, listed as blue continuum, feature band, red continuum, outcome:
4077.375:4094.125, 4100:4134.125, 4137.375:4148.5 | 0.06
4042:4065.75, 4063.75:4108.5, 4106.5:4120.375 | 2.16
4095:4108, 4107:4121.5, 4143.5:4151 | -2.11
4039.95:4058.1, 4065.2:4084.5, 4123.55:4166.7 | 0.65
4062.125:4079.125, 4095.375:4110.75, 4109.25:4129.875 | 2.41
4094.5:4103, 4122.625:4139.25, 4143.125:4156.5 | -1.44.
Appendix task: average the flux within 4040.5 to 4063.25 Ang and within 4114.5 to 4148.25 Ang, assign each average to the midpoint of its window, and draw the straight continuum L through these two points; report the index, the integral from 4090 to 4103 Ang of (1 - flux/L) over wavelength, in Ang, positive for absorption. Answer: 1.2 Ang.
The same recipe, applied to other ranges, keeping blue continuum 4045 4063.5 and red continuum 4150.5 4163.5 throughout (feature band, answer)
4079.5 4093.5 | -0.30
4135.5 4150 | 0.63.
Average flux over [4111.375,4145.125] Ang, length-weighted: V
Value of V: 21.3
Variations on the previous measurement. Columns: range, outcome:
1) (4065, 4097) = 19.8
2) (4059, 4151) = 20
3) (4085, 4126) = 20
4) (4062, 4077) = 19.4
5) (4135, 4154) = 20.4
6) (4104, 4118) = 19.8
